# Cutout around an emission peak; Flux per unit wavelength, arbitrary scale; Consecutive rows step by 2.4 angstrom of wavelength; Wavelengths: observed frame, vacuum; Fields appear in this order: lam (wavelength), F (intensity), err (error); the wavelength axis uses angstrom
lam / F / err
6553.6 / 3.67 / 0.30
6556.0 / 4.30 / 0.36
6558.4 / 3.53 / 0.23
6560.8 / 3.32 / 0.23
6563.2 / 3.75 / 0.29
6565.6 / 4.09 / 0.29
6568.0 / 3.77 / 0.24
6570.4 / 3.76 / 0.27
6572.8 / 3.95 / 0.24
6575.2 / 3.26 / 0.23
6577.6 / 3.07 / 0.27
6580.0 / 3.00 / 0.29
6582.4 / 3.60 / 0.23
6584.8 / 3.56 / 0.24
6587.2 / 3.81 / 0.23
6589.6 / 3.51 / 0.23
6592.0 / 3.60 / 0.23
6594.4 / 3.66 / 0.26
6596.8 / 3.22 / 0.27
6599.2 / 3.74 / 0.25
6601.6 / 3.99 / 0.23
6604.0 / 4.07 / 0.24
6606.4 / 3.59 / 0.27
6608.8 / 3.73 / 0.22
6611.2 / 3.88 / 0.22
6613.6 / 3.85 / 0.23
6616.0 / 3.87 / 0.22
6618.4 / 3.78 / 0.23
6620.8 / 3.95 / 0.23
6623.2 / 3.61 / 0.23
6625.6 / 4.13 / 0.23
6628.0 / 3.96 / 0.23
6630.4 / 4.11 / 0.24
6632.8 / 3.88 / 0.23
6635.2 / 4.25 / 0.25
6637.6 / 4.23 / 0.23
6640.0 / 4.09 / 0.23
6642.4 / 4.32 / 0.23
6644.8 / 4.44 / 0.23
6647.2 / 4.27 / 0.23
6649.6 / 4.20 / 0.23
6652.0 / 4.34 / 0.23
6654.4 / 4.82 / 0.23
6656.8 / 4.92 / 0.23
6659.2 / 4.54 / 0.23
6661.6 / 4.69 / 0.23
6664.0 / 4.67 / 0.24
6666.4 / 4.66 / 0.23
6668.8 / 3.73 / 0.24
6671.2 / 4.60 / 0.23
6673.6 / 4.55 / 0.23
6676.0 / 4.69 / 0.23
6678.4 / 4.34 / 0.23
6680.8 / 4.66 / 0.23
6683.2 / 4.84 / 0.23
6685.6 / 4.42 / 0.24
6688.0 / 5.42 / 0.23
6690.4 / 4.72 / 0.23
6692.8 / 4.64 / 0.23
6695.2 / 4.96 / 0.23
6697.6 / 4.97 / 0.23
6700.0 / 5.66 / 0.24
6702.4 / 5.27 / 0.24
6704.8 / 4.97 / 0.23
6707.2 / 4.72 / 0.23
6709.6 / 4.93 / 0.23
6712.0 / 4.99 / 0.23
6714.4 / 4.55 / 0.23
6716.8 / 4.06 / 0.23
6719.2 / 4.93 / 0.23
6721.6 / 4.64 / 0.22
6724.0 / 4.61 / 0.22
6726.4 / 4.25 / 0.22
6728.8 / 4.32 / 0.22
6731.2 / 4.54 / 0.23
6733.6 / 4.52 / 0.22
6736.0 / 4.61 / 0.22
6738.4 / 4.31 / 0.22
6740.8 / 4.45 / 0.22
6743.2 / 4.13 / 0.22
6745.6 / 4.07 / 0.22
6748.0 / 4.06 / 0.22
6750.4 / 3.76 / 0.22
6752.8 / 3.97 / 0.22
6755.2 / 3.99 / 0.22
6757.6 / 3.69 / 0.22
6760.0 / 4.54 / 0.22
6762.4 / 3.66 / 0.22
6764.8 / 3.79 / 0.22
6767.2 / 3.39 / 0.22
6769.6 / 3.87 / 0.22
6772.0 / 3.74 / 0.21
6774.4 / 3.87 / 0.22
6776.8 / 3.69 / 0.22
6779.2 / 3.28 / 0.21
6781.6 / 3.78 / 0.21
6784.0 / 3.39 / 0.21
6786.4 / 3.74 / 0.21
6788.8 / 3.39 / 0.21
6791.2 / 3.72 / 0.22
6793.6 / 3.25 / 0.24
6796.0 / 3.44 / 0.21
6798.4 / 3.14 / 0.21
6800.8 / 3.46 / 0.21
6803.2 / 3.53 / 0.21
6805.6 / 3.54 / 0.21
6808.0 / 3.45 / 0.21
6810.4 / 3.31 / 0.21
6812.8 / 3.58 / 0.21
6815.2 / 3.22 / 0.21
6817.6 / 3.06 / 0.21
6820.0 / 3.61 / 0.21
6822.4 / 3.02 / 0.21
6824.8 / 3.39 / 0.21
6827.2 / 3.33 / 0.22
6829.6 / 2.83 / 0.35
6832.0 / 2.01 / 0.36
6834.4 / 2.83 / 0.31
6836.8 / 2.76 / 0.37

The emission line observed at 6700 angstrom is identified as C III]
